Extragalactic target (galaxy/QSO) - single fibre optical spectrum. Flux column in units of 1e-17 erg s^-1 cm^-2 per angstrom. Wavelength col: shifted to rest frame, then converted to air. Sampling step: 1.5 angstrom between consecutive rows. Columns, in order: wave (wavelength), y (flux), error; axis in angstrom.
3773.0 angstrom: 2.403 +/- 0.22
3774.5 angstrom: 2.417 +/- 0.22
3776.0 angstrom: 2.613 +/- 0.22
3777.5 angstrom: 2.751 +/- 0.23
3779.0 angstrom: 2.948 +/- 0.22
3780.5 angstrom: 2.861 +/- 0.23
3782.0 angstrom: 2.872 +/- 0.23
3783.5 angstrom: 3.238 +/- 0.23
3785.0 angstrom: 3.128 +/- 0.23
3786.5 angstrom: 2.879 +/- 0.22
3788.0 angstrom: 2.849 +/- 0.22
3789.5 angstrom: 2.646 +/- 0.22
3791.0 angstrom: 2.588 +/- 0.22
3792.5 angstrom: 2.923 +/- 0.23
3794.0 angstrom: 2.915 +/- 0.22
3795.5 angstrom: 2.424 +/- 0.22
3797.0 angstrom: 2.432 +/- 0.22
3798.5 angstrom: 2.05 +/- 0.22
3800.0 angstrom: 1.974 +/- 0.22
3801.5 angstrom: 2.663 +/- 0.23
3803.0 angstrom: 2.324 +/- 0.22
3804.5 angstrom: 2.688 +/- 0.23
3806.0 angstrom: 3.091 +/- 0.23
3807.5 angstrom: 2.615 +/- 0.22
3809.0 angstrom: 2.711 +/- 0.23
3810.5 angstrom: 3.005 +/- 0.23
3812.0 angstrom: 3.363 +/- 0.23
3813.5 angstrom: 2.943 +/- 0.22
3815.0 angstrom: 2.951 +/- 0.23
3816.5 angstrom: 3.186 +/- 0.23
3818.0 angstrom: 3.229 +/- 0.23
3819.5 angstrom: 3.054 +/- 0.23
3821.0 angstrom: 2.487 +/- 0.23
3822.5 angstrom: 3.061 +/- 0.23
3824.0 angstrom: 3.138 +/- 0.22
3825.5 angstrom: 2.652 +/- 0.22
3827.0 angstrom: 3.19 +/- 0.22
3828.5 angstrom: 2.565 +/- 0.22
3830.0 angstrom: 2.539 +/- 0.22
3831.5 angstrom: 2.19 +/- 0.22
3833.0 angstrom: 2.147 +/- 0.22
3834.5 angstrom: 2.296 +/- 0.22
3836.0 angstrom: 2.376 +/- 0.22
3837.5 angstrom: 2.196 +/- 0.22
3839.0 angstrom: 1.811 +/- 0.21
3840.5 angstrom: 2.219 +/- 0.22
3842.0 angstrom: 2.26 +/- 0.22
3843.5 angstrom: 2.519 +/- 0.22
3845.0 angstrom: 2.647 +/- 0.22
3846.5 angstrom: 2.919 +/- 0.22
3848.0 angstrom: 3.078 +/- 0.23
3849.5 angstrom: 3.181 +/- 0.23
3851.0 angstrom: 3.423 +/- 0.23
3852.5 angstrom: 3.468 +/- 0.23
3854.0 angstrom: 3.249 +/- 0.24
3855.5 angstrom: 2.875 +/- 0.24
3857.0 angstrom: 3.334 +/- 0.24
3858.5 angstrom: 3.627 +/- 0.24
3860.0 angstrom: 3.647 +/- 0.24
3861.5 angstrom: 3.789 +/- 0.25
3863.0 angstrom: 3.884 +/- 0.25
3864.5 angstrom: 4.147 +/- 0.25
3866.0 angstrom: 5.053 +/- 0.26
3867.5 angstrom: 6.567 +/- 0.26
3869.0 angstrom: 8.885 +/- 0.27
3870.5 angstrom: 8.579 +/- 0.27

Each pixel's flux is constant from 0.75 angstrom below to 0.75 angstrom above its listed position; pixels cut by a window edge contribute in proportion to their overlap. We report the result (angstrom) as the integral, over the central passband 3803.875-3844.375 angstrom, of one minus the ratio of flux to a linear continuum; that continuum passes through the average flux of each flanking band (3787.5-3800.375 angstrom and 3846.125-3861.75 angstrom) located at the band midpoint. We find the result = 3.16 angstrom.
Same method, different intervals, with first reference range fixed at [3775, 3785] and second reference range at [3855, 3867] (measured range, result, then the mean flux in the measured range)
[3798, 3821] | 3.3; 2.79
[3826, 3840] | 4.6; 2.37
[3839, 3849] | 3.0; 2.56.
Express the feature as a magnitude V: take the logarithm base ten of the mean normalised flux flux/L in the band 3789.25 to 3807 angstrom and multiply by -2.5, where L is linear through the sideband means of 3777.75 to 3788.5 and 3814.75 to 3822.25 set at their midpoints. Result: 0.16 mag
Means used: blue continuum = 2.96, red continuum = 2.99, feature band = 2.56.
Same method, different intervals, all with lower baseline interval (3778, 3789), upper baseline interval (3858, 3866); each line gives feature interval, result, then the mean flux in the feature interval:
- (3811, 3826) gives 0.13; 3.01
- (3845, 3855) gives 0.20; 3.17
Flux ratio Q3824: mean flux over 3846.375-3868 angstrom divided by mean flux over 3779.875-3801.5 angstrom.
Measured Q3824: 1.39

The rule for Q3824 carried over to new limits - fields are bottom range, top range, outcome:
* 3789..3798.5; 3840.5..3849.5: 1.03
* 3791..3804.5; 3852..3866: 1.47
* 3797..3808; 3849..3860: 1.34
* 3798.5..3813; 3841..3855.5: 1.10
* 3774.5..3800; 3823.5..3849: 0.92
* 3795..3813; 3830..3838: 0.87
